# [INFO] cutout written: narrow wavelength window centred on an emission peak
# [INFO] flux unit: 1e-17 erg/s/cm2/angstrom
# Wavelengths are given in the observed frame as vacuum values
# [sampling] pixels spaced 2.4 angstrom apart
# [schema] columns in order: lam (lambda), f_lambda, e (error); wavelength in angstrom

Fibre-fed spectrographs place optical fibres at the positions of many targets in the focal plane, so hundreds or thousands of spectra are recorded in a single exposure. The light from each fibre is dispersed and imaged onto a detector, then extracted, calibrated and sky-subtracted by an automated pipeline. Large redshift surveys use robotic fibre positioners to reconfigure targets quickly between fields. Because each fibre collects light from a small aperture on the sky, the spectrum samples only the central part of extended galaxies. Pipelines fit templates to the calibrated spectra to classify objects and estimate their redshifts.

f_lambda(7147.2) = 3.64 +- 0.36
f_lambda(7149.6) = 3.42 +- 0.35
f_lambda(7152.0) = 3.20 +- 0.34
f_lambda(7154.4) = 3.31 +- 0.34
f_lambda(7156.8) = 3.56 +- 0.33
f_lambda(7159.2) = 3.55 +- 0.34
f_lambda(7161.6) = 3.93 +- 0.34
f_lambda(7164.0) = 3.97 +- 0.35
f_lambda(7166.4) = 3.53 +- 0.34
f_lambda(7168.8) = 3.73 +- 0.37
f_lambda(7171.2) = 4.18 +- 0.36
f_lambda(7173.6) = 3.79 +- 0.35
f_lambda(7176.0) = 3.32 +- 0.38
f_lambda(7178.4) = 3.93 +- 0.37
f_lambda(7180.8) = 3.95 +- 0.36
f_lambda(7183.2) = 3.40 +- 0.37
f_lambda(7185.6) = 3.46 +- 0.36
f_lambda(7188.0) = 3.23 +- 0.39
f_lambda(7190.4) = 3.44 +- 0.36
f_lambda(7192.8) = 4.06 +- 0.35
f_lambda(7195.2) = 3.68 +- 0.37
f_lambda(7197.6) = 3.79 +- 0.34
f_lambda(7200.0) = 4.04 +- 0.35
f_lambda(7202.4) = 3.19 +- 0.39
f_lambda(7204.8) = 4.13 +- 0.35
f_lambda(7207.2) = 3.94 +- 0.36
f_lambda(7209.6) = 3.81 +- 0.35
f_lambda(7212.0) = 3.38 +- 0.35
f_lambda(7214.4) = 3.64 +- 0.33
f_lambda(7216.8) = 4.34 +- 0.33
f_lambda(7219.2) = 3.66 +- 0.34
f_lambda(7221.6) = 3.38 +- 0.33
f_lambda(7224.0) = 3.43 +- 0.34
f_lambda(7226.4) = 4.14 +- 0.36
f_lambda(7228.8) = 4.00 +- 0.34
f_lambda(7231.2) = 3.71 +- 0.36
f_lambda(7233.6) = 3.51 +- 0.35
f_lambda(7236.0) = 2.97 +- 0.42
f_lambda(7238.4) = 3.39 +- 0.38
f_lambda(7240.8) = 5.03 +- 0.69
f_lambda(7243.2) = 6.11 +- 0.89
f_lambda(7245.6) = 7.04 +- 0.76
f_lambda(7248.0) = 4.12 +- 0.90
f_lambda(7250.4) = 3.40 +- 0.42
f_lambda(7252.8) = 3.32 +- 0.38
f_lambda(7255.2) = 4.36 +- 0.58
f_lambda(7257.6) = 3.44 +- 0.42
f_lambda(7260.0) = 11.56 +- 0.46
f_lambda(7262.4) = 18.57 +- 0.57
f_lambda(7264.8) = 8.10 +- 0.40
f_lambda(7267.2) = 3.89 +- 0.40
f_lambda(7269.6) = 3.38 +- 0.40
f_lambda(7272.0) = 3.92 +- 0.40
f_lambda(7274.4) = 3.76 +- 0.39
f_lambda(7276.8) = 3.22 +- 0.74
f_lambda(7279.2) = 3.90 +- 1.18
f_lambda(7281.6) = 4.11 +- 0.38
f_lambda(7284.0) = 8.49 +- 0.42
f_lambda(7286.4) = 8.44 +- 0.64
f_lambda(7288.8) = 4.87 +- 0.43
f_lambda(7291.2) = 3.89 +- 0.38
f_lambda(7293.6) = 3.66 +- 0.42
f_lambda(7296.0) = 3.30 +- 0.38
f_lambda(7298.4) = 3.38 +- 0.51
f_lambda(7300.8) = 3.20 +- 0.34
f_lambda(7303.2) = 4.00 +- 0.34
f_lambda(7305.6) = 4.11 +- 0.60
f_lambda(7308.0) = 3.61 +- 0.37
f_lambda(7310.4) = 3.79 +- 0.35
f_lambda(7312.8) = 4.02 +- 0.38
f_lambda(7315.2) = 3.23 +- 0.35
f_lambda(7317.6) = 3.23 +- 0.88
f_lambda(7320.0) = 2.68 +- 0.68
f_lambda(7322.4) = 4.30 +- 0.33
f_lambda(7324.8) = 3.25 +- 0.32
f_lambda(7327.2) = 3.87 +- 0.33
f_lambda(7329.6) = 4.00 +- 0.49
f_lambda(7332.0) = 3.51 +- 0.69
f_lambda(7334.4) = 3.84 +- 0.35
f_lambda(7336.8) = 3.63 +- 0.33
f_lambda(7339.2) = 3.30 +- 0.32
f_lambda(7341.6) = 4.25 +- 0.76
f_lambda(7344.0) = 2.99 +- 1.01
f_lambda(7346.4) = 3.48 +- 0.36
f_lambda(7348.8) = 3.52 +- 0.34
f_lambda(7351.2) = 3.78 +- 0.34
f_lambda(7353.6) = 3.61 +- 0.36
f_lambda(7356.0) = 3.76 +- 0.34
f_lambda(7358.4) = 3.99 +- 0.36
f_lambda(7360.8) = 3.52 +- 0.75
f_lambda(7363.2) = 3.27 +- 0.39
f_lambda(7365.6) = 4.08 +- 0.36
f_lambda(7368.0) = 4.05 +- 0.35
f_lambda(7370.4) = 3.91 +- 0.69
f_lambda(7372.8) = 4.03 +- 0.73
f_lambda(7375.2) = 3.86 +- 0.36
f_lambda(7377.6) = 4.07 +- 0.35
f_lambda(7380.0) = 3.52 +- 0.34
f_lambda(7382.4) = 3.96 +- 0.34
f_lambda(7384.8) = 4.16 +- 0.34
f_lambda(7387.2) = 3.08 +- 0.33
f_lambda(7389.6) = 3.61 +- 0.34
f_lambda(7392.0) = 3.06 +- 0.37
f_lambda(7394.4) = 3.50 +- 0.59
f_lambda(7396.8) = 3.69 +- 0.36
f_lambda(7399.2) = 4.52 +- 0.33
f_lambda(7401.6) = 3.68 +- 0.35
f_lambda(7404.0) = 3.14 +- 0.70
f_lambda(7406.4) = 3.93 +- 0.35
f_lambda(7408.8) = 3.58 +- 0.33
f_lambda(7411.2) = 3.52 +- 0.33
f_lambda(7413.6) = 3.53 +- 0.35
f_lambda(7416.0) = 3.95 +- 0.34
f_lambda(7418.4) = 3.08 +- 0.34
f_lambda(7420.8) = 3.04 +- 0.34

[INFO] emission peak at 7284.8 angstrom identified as [N II]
